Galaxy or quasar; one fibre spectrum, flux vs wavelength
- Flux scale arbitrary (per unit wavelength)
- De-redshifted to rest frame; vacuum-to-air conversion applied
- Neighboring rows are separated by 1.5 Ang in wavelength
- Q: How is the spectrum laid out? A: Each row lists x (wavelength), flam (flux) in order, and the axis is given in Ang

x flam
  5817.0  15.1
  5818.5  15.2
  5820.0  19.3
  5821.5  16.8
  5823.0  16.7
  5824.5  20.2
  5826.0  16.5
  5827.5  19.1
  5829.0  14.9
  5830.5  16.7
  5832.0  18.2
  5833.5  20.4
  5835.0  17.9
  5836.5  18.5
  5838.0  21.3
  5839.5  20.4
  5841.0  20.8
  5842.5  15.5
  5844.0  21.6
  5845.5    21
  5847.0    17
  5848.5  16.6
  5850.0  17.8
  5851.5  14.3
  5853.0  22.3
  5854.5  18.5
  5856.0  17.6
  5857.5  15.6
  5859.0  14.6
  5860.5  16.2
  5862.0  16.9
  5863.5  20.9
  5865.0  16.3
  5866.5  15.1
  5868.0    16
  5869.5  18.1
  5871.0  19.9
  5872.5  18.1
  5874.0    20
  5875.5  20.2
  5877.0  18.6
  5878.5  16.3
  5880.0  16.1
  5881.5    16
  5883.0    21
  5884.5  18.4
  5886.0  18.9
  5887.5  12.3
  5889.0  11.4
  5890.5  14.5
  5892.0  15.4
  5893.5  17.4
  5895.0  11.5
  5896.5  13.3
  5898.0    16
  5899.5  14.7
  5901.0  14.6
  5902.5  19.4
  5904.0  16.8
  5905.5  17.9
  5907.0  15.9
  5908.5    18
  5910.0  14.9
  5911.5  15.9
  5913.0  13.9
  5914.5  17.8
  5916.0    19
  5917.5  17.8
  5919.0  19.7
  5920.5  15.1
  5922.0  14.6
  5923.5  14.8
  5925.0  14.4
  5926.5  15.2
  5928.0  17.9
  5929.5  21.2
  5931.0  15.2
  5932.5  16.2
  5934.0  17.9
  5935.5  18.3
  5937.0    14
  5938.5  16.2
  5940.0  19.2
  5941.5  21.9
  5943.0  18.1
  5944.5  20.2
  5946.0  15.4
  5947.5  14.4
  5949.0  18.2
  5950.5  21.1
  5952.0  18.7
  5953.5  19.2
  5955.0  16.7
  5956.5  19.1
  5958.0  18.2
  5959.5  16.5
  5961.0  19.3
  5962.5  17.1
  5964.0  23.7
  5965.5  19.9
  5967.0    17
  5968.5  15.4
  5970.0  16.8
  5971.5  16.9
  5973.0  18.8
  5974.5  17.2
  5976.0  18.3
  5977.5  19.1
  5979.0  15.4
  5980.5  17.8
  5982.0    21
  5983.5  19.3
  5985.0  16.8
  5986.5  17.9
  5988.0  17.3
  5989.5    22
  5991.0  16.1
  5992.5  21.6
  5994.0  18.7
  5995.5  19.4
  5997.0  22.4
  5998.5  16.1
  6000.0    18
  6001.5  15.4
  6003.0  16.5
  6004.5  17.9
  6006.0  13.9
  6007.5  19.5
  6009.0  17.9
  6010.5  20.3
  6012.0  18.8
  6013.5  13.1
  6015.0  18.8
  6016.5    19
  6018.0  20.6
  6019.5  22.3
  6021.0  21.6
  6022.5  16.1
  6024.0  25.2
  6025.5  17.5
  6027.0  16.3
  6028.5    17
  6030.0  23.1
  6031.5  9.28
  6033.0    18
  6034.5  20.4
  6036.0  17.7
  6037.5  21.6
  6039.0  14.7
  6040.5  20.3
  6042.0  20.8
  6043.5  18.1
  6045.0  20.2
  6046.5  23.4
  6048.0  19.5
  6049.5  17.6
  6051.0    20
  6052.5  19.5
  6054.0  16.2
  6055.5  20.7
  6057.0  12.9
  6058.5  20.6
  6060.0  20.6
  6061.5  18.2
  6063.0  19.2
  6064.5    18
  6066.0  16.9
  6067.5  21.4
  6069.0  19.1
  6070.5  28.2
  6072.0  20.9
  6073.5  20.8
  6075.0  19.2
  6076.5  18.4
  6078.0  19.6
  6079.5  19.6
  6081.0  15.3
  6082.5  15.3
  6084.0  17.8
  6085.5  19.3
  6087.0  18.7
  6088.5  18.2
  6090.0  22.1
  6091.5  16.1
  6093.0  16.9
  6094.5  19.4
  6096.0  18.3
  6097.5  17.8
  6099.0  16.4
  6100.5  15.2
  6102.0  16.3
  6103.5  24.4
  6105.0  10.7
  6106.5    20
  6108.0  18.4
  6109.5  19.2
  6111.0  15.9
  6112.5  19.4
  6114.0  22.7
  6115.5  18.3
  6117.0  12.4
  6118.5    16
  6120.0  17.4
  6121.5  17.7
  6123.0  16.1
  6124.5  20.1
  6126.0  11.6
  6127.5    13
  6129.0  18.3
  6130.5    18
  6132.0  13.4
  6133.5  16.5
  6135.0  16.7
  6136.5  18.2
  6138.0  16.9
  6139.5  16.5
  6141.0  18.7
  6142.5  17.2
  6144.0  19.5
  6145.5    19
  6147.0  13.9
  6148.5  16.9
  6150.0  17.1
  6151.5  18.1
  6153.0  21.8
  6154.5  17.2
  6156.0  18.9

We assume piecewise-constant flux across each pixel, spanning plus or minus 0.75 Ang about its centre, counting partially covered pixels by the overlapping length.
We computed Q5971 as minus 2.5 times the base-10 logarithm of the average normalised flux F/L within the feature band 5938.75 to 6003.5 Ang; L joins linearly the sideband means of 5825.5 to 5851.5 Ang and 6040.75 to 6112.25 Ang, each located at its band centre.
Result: 0.02 mag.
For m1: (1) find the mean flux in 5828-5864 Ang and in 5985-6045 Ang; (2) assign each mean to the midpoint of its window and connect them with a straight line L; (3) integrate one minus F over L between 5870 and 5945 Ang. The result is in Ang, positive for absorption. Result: 5.9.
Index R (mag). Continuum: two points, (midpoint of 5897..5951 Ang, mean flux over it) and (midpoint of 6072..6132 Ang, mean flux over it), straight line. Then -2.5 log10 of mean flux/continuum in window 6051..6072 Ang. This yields -0.11 mag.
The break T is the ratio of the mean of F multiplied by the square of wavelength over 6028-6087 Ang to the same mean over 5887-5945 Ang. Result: 1.21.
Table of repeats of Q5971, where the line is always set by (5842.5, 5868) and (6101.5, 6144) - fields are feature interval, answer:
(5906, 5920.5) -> 0.03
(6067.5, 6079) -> -0.21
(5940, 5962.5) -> -0.06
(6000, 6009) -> 0.03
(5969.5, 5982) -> -0.02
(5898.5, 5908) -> 0.06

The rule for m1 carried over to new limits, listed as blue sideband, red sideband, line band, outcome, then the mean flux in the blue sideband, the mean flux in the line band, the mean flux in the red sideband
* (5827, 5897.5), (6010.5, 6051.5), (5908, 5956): 2.20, 17.4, 17.2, 18.9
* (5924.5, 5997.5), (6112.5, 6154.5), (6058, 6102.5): -3.41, 18.1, 18.8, 17.2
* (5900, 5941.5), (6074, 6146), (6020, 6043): -1.90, 16.8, 18.7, 17.6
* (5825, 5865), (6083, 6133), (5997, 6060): -3.20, 18.1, 18.5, 17.4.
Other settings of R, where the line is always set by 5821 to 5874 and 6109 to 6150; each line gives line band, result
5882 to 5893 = 0.117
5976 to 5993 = -0.061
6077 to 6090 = -0.065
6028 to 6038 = -0.046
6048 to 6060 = -0.071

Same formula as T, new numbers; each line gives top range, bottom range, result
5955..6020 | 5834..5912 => 1.10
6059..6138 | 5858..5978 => 1.11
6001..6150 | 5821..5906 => 1.12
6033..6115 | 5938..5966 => 1.06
